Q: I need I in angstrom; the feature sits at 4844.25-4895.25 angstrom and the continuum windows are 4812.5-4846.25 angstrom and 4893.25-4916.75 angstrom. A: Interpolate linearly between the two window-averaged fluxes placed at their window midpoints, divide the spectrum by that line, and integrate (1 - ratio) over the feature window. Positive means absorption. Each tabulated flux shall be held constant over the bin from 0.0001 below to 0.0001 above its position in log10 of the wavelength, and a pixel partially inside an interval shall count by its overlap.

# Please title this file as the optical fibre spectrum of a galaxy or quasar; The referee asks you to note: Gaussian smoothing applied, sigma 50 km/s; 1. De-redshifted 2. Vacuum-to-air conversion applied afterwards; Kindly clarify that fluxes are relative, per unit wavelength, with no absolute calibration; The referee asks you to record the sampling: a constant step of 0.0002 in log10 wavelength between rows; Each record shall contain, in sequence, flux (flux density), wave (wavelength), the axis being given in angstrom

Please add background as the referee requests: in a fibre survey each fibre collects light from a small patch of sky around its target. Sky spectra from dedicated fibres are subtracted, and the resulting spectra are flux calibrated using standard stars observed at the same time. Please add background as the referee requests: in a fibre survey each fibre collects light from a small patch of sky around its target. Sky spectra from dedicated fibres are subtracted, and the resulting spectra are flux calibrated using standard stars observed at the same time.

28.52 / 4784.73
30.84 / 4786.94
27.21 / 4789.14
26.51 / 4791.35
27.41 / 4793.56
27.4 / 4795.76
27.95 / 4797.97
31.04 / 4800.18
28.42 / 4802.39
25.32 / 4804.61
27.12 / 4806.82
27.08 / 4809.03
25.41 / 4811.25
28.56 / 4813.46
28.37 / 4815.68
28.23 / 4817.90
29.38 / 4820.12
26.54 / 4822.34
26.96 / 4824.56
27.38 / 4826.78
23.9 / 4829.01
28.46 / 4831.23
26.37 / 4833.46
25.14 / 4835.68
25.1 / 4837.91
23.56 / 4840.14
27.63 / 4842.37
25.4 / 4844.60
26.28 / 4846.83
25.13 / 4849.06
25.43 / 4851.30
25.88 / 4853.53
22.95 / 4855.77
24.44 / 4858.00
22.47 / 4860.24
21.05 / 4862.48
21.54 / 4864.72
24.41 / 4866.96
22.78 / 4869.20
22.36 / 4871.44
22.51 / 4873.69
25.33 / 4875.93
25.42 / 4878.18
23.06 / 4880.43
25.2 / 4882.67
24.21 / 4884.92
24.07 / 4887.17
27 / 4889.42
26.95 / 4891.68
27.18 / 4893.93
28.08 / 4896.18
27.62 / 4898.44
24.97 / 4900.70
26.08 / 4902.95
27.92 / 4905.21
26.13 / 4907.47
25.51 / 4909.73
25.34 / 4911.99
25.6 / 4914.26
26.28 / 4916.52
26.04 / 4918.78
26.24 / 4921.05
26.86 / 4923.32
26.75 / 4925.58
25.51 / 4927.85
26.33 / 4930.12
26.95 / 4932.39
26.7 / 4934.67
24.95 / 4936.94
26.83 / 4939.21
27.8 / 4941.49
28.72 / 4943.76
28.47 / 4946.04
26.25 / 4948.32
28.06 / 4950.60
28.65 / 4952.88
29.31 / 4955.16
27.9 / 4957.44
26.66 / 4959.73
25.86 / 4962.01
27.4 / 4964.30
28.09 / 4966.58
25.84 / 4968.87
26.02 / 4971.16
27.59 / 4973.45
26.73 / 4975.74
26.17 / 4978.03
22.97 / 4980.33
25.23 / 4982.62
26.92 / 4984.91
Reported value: 4.15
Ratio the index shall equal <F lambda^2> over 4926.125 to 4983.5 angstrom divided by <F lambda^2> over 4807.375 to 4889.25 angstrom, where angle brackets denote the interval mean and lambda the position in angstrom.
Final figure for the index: 1.11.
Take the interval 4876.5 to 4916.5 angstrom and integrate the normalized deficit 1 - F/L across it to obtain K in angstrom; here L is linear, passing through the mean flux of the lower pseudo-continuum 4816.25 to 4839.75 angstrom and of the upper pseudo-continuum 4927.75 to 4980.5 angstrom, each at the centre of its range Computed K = 1.4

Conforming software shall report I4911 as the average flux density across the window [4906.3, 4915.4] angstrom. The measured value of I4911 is 25.6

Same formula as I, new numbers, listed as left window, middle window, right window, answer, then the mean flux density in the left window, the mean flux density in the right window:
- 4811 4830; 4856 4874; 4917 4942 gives 2.8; 27.3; 26.4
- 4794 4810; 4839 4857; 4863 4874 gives -0.8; 27.8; 22.6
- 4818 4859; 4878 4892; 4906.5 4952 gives 0.7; 25.9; 26.6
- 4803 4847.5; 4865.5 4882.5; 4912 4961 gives 1.9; 26.6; 27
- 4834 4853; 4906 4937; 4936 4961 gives 1.1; 25.5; 27.6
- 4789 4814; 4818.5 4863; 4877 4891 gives 1.2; 27.4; 24.9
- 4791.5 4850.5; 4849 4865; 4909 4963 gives 1.9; 26.9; 26.8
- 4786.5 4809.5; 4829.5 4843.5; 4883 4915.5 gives 0.6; 27.8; 26.2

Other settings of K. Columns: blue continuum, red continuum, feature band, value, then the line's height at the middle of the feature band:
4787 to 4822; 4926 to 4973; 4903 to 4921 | 0.8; 27.3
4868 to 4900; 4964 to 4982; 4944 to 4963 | -1.2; 26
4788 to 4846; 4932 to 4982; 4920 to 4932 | 0.3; 27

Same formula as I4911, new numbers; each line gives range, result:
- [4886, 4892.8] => 26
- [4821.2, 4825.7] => 26.8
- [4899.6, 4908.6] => 26.3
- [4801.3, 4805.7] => 26.8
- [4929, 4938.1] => 26.2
